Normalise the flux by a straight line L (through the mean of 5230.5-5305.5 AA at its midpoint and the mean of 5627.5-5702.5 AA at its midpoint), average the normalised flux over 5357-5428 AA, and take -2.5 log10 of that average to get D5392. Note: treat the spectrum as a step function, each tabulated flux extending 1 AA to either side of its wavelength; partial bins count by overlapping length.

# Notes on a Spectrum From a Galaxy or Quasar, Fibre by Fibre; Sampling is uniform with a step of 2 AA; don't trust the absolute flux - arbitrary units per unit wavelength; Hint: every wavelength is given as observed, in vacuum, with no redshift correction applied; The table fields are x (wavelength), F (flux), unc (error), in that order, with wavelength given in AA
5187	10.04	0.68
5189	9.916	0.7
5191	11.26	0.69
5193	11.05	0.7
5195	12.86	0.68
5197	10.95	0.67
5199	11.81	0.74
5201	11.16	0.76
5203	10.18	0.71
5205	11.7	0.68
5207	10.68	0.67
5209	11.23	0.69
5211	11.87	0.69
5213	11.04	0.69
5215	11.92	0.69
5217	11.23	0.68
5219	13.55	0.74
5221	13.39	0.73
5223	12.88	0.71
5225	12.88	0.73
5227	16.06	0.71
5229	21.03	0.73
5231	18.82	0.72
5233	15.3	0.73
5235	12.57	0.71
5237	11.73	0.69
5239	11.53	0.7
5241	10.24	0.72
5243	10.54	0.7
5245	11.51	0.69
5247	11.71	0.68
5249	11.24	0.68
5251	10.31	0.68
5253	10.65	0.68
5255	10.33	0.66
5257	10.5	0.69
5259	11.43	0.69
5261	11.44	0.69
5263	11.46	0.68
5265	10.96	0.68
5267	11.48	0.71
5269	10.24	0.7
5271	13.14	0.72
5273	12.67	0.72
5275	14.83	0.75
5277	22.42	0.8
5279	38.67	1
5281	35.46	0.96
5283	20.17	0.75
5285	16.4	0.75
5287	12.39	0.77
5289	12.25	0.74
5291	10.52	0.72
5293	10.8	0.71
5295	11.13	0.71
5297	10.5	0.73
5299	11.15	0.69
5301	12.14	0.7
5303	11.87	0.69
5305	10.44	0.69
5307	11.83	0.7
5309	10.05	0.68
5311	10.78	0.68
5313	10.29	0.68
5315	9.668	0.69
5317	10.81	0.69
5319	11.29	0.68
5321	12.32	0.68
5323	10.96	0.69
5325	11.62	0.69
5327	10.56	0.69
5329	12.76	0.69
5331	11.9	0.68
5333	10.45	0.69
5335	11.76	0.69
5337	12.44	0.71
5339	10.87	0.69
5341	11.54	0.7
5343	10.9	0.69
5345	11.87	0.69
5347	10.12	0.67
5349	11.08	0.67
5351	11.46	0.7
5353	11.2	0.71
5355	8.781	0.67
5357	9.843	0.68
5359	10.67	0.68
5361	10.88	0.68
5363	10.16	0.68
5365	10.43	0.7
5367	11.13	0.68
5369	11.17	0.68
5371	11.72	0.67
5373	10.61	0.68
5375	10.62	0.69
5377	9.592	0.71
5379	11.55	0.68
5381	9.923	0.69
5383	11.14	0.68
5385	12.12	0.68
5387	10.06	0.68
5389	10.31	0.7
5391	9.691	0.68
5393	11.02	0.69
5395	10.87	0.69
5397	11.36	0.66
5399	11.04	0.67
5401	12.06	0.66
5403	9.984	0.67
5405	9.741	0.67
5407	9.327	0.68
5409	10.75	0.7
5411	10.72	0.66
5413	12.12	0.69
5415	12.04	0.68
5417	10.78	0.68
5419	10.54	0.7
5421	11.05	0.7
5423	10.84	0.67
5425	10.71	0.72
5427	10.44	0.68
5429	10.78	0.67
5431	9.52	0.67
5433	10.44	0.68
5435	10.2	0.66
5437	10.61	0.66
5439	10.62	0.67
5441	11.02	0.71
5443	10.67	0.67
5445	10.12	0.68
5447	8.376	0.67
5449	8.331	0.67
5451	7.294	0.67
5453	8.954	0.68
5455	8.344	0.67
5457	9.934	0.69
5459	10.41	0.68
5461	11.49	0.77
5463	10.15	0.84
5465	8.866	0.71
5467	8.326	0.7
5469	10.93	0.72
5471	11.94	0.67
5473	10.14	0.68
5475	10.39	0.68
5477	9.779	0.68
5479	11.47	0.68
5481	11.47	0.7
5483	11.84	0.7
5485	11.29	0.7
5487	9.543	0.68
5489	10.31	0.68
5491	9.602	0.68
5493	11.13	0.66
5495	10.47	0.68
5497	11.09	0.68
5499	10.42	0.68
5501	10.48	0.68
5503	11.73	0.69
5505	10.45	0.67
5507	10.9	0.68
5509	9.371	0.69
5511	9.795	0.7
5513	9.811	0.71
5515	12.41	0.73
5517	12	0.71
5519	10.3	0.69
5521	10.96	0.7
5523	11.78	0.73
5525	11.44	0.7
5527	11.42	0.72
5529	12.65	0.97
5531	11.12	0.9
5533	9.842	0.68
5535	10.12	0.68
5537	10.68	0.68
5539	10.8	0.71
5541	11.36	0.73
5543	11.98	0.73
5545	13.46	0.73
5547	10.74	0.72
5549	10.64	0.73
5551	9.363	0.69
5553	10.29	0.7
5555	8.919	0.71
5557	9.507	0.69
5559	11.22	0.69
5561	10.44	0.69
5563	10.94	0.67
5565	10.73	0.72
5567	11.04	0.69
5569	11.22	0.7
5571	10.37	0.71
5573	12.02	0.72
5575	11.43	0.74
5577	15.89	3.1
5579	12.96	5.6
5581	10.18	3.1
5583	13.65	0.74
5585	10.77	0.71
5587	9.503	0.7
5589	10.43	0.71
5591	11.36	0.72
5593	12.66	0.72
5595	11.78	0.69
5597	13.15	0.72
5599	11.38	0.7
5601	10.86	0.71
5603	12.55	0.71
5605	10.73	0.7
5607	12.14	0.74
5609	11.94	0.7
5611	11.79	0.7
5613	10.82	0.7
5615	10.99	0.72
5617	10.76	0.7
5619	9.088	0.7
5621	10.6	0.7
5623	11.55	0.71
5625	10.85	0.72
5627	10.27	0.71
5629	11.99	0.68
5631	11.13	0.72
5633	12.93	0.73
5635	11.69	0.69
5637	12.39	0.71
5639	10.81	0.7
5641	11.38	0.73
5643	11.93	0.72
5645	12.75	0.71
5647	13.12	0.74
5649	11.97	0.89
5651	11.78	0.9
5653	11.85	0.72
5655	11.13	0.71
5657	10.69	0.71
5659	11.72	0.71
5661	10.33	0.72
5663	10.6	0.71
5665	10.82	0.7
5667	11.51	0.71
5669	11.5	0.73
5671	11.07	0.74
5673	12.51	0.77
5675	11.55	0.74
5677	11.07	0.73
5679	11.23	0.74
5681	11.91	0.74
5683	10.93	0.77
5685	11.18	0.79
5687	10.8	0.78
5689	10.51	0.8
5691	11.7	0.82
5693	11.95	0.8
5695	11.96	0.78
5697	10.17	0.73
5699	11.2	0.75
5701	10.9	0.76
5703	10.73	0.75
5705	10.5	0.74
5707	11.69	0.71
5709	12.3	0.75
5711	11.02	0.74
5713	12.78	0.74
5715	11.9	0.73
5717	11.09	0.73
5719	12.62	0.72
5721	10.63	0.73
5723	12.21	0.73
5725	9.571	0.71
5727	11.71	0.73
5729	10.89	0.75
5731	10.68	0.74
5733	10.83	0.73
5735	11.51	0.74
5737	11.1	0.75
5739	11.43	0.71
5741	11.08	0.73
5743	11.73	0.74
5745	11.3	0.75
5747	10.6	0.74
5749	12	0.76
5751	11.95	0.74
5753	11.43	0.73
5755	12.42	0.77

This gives 0.20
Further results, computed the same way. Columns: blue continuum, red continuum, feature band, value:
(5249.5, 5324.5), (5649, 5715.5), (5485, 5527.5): 0.14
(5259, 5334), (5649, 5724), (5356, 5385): 0.21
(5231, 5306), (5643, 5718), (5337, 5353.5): 0.18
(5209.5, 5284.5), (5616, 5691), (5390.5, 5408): 0.24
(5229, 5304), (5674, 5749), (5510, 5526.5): 0.12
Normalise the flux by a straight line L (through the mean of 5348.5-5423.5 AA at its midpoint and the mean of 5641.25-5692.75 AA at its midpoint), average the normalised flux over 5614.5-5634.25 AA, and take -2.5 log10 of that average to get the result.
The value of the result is 0.03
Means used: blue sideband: 10.7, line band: 11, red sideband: 11.5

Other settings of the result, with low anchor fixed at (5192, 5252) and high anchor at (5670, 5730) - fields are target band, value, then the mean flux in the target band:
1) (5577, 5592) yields 0.00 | 11.6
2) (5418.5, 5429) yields 0.12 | 10.7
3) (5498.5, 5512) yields 0.13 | 10.5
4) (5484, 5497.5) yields 0.13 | 10.5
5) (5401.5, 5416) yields 0.12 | 10.7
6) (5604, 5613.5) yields 0.00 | 11.5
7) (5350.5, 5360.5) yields 0.17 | 10.4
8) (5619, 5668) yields 0.00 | 11.4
